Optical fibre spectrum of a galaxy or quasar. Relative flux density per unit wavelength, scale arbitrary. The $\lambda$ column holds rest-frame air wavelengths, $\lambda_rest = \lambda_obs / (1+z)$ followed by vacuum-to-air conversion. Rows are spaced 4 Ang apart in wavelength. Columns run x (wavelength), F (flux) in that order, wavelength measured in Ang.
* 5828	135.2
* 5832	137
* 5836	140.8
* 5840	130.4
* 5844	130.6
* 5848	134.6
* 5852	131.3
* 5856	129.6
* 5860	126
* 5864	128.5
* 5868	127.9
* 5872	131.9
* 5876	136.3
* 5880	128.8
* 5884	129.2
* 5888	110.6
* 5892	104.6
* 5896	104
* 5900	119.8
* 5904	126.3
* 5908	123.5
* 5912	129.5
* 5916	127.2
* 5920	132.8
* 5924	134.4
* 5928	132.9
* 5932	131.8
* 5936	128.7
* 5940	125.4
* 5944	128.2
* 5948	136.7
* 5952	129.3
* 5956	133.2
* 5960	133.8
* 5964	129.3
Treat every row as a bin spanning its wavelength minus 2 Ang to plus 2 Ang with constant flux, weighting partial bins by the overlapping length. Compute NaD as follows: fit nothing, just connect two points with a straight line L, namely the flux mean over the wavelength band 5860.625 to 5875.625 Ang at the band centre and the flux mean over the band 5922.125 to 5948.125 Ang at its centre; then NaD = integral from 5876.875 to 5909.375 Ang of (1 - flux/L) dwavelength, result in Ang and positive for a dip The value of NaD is 2.8 Ang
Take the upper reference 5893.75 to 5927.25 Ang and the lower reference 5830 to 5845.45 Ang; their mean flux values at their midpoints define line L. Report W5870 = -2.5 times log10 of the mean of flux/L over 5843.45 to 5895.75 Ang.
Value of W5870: 0.04 mag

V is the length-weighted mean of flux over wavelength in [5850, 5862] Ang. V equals 129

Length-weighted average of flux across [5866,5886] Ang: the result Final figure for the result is 131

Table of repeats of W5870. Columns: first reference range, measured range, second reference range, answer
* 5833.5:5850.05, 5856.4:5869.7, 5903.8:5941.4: 0.04 mag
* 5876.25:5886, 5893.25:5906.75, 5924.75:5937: 0.13 mag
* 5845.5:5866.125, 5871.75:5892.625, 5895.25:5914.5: 0.01 mag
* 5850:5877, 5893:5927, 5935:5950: 0.05 mag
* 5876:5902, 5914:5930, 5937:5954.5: -0.06 mag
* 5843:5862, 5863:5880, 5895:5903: -0.06 mag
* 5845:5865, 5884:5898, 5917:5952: 0.19 mag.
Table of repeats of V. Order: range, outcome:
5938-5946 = 127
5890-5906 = 114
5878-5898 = 115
